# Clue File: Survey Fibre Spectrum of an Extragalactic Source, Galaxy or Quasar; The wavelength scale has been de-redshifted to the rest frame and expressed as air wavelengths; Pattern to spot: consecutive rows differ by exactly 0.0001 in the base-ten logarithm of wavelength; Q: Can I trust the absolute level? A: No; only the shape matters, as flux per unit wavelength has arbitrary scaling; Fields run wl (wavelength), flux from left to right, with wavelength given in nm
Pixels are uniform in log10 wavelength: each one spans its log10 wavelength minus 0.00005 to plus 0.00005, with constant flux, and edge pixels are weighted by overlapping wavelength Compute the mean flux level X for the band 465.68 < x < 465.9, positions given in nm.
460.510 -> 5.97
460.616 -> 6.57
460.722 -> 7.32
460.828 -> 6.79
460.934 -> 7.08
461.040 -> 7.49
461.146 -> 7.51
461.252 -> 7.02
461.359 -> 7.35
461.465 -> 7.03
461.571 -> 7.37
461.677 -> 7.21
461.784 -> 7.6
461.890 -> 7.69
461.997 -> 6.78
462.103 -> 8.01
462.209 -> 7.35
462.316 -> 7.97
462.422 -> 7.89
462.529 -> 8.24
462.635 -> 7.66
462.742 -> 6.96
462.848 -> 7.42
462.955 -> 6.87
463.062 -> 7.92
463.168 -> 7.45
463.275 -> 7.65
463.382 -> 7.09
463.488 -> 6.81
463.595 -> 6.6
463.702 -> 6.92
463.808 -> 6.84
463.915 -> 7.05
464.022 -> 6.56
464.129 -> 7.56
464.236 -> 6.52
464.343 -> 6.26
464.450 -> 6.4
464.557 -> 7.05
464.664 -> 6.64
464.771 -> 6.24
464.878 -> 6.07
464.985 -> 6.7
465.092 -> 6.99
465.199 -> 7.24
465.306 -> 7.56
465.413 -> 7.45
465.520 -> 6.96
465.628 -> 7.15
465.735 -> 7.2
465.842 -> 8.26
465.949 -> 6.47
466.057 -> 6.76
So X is 7.73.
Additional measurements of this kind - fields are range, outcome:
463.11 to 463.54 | 7.27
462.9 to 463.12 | 7.39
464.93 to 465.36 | 7.13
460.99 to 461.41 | 7.33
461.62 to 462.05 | 7.31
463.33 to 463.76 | 6.87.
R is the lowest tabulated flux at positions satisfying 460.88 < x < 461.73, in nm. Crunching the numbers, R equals 7.02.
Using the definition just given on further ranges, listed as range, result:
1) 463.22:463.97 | 6.6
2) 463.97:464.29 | 6.52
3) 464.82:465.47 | 6.07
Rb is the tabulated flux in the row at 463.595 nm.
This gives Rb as 6.6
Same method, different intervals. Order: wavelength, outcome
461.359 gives 7.35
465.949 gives 6.47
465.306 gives 7.56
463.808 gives 6.84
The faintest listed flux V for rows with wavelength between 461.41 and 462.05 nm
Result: 6.78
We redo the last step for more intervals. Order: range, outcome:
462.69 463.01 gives 6.87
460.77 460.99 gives 6.79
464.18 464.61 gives 6.26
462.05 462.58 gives 7.35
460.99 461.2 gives 7.49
